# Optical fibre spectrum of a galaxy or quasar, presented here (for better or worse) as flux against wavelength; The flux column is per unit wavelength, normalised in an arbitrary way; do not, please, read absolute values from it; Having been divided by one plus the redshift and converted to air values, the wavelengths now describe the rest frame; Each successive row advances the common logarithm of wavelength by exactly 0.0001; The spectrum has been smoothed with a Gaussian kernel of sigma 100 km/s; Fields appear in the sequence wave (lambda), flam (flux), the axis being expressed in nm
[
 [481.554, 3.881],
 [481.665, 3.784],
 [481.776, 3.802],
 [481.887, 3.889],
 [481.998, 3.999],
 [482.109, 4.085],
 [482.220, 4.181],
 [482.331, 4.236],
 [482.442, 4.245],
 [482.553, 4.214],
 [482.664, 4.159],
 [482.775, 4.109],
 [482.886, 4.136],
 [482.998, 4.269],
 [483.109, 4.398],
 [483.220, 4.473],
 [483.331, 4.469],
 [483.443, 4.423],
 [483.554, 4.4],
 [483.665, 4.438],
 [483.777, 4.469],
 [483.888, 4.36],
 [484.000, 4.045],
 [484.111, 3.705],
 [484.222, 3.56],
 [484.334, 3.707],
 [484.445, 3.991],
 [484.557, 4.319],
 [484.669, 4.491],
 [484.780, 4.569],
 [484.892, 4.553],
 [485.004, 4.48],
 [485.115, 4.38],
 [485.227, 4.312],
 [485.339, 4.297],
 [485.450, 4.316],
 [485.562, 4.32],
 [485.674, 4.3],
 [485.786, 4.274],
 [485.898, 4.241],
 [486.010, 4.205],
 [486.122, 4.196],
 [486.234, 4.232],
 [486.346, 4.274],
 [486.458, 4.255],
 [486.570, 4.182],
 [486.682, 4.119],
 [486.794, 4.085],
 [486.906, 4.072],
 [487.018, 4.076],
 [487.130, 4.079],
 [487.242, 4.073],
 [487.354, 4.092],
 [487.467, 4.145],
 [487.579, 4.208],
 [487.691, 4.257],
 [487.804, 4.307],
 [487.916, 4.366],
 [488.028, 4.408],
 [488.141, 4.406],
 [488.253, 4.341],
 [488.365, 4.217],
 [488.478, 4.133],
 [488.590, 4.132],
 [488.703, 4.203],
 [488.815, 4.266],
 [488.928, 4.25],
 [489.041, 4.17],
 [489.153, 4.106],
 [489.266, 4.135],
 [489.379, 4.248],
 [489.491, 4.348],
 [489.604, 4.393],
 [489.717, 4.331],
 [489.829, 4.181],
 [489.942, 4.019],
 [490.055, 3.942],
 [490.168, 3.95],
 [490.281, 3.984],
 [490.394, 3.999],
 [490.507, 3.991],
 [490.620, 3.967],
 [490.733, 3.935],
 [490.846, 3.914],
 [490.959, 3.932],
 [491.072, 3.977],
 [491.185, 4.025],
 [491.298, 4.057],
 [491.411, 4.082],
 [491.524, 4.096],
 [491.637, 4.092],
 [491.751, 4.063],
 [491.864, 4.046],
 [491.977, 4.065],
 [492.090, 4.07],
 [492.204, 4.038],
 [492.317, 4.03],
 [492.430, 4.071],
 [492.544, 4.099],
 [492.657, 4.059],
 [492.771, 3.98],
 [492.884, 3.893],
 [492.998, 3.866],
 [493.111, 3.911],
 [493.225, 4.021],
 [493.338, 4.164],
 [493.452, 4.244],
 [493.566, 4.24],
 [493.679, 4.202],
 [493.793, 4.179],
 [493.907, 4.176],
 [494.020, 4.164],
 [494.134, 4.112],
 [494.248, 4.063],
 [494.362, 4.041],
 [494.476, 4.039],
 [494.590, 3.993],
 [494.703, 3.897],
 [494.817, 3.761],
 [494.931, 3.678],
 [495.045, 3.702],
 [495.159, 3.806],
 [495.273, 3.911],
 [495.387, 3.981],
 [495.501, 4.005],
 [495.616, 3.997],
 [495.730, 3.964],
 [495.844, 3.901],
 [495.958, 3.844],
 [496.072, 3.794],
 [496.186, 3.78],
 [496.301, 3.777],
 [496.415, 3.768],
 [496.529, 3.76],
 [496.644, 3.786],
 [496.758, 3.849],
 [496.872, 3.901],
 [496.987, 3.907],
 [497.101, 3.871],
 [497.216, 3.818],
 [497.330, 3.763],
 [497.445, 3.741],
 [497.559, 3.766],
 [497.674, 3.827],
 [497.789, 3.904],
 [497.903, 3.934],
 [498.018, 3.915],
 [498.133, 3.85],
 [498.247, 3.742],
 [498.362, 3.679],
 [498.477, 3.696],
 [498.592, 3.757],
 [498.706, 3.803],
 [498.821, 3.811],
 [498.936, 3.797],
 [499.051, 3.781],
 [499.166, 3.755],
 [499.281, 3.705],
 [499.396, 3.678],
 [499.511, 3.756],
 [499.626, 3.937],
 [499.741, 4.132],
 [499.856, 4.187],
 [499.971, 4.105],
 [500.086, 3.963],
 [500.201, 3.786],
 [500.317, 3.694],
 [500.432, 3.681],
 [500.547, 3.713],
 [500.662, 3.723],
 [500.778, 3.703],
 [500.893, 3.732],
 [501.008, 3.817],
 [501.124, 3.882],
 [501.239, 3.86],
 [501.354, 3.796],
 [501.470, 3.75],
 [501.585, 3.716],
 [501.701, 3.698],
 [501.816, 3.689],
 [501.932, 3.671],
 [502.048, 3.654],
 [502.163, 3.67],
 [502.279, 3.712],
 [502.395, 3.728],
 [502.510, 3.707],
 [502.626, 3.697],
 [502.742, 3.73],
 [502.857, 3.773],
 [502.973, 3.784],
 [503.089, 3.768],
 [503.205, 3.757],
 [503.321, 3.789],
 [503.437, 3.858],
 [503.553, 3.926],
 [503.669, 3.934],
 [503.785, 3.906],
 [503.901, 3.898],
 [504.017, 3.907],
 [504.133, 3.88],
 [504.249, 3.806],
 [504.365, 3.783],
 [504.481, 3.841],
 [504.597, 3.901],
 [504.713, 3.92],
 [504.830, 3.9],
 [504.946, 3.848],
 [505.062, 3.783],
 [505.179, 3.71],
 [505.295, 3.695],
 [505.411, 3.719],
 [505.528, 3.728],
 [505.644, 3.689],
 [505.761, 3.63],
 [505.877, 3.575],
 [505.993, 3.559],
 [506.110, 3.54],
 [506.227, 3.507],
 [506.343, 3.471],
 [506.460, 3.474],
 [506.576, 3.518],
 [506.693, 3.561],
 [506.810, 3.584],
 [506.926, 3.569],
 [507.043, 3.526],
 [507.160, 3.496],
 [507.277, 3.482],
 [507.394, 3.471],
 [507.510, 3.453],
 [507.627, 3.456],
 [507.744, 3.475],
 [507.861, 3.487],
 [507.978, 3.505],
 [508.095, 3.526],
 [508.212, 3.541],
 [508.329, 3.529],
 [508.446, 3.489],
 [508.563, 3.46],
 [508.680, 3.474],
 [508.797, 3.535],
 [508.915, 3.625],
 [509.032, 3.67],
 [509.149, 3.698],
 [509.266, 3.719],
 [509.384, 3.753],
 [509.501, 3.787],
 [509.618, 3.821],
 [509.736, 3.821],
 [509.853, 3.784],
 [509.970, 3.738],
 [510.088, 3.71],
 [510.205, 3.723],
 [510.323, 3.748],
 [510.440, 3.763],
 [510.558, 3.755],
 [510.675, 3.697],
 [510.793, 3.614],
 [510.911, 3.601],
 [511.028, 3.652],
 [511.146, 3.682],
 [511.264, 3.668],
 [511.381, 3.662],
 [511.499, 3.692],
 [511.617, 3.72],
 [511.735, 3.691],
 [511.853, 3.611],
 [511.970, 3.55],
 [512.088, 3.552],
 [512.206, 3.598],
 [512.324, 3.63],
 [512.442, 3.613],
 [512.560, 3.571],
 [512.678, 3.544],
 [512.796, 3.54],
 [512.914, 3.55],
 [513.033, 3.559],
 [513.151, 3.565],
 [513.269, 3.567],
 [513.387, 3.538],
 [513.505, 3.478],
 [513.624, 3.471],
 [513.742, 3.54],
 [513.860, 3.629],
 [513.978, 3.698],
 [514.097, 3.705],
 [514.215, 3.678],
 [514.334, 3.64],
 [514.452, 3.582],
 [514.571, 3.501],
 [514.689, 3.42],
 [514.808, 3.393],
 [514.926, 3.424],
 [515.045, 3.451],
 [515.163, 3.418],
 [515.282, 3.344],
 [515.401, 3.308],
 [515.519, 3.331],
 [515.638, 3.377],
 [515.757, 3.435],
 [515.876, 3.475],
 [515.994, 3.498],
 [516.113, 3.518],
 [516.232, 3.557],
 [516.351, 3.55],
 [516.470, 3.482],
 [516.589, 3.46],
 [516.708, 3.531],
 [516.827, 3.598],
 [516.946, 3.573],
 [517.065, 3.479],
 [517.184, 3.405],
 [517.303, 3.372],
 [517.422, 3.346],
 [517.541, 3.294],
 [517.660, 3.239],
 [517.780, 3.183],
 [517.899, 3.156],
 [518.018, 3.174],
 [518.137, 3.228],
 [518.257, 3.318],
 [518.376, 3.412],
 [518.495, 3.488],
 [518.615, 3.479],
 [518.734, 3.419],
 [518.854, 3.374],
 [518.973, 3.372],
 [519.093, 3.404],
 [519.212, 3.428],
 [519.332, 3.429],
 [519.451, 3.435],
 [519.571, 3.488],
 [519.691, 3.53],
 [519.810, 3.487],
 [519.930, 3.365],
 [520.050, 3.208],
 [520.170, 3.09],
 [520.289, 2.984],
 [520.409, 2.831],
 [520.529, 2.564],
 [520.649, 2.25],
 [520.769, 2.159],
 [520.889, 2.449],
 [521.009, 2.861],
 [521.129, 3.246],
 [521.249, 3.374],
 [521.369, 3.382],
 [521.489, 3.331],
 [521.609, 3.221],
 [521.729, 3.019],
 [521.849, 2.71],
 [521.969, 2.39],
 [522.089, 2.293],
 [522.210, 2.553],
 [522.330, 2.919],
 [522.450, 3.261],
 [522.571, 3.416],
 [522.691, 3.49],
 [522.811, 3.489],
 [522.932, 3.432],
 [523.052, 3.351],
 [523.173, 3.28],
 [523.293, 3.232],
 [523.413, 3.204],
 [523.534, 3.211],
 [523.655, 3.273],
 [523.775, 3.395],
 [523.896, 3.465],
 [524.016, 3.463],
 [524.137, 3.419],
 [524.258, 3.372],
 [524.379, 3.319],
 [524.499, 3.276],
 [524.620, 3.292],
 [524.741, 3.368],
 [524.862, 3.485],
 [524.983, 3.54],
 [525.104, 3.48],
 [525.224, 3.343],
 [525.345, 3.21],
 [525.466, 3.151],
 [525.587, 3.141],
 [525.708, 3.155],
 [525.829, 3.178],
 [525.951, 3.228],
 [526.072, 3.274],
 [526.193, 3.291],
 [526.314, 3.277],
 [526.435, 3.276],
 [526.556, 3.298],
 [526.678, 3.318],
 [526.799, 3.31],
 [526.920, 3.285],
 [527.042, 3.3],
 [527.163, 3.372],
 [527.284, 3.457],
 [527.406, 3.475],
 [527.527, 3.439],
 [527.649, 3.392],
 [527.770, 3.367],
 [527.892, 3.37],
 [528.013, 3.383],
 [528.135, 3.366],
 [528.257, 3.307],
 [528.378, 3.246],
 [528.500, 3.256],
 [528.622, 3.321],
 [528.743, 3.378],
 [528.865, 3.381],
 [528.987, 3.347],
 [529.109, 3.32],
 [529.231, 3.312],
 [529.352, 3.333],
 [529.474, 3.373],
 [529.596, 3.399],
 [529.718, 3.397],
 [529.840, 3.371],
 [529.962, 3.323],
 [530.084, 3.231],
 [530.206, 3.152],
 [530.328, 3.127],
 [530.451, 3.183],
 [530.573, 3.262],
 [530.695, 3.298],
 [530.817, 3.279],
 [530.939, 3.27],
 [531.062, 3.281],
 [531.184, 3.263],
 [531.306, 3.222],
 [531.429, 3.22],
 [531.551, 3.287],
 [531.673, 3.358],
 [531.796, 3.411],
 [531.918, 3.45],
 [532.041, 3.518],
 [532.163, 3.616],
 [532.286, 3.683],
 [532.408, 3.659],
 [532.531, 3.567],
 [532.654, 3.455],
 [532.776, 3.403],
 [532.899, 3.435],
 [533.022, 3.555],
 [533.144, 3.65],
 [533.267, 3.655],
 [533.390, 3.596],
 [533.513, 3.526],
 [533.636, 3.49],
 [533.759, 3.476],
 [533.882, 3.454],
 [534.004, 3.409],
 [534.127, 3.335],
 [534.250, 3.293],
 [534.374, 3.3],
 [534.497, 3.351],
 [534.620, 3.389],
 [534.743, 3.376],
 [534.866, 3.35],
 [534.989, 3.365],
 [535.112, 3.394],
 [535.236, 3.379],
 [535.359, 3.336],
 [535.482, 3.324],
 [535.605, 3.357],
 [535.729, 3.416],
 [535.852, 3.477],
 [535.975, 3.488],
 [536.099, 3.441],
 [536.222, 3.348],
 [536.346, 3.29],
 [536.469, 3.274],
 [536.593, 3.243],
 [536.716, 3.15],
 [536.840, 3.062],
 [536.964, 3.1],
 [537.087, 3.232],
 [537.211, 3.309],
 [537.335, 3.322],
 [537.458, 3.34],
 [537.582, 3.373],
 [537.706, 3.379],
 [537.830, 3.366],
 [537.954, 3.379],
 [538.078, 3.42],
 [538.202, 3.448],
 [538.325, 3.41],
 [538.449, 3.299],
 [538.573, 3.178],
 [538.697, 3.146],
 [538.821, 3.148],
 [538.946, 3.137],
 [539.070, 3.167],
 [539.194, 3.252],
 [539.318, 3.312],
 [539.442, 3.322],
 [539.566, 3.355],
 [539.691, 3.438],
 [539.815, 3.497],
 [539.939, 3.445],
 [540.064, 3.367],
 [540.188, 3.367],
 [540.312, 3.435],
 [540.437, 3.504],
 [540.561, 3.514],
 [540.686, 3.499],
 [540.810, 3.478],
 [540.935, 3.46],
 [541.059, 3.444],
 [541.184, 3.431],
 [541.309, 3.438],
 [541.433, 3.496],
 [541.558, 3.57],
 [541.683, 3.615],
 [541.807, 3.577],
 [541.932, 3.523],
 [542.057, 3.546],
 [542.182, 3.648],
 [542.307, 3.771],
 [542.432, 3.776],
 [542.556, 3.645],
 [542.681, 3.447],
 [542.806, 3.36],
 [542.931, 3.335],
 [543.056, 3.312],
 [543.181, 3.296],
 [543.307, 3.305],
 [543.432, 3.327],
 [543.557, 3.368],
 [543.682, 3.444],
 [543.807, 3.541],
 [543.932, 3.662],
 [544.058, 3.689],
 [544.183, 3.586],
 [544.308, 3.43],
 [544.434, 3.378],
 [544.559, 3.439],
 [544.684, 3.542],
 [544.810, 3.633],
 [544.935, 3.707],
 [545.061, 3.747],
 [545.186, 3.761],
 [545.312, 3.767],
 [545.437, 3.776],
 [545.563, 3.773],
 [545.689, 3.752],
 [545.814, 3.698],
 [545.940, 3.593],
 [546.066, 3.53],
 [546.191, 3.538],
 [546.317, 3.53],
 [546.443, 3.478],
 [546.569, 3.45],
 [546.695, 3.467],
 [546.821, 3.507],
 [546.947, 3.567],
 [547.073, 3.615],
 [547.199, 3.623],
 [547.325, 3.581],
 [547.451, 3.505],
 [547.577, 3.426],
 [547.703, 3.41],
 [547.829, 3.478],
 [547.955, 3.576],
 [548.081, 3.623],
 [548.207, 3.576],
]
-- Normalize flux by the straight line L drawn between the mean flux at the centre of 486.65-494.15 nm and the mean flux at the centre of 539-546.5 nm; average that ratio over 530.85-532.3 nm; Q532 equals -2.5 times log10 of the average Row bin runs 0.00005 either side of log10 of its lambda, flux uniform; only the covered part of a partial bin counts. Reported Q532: 0.08 mag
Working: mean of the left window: 4.12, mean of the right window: 3.51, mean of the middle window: 3.37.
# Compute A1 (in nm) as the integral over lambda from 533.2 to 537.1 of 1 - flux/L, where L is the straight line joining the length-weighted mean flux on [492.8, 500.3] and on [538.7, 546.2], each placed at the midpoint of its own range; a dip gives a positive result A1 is 0.21 nm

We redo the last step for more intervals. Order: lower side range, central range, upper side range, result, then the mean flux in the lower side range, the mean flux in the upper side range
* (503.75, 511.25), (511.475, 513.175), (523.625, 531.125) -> -0.01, 3.66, 3.32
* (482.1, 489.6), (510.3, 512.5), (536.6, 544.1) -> 0.11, 4.23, 3.4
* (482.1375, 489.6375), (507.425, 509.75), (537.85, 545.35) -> 0.20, 4.24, 3.46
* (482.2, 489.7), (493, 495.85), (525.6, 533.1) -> 0.04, 4.24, 3.34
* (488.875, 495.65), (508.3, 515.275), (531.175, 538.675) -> 0.24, 4.04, 3.39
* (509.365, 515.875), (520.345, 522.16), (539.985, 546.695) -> 0.39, 3.6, 3.53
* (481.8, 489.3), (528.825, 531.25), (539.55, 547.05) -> 0.26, 4.22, 3.53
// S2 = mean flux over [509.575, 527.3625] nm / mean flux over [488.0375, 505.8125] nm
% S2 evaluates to 0.86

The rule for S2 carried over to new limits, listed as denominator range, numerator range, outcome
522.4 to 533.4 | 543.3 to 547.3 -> 1.07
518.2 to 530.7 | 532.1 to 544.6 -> 1.05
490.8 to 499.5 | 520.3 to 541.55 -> 0.84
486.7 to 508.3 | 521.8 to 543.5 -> 0.86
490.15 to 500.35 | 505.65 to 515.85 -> 0.91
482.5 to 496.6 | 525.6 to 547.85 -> 0.83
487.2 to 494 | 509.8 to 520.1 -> 0.85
